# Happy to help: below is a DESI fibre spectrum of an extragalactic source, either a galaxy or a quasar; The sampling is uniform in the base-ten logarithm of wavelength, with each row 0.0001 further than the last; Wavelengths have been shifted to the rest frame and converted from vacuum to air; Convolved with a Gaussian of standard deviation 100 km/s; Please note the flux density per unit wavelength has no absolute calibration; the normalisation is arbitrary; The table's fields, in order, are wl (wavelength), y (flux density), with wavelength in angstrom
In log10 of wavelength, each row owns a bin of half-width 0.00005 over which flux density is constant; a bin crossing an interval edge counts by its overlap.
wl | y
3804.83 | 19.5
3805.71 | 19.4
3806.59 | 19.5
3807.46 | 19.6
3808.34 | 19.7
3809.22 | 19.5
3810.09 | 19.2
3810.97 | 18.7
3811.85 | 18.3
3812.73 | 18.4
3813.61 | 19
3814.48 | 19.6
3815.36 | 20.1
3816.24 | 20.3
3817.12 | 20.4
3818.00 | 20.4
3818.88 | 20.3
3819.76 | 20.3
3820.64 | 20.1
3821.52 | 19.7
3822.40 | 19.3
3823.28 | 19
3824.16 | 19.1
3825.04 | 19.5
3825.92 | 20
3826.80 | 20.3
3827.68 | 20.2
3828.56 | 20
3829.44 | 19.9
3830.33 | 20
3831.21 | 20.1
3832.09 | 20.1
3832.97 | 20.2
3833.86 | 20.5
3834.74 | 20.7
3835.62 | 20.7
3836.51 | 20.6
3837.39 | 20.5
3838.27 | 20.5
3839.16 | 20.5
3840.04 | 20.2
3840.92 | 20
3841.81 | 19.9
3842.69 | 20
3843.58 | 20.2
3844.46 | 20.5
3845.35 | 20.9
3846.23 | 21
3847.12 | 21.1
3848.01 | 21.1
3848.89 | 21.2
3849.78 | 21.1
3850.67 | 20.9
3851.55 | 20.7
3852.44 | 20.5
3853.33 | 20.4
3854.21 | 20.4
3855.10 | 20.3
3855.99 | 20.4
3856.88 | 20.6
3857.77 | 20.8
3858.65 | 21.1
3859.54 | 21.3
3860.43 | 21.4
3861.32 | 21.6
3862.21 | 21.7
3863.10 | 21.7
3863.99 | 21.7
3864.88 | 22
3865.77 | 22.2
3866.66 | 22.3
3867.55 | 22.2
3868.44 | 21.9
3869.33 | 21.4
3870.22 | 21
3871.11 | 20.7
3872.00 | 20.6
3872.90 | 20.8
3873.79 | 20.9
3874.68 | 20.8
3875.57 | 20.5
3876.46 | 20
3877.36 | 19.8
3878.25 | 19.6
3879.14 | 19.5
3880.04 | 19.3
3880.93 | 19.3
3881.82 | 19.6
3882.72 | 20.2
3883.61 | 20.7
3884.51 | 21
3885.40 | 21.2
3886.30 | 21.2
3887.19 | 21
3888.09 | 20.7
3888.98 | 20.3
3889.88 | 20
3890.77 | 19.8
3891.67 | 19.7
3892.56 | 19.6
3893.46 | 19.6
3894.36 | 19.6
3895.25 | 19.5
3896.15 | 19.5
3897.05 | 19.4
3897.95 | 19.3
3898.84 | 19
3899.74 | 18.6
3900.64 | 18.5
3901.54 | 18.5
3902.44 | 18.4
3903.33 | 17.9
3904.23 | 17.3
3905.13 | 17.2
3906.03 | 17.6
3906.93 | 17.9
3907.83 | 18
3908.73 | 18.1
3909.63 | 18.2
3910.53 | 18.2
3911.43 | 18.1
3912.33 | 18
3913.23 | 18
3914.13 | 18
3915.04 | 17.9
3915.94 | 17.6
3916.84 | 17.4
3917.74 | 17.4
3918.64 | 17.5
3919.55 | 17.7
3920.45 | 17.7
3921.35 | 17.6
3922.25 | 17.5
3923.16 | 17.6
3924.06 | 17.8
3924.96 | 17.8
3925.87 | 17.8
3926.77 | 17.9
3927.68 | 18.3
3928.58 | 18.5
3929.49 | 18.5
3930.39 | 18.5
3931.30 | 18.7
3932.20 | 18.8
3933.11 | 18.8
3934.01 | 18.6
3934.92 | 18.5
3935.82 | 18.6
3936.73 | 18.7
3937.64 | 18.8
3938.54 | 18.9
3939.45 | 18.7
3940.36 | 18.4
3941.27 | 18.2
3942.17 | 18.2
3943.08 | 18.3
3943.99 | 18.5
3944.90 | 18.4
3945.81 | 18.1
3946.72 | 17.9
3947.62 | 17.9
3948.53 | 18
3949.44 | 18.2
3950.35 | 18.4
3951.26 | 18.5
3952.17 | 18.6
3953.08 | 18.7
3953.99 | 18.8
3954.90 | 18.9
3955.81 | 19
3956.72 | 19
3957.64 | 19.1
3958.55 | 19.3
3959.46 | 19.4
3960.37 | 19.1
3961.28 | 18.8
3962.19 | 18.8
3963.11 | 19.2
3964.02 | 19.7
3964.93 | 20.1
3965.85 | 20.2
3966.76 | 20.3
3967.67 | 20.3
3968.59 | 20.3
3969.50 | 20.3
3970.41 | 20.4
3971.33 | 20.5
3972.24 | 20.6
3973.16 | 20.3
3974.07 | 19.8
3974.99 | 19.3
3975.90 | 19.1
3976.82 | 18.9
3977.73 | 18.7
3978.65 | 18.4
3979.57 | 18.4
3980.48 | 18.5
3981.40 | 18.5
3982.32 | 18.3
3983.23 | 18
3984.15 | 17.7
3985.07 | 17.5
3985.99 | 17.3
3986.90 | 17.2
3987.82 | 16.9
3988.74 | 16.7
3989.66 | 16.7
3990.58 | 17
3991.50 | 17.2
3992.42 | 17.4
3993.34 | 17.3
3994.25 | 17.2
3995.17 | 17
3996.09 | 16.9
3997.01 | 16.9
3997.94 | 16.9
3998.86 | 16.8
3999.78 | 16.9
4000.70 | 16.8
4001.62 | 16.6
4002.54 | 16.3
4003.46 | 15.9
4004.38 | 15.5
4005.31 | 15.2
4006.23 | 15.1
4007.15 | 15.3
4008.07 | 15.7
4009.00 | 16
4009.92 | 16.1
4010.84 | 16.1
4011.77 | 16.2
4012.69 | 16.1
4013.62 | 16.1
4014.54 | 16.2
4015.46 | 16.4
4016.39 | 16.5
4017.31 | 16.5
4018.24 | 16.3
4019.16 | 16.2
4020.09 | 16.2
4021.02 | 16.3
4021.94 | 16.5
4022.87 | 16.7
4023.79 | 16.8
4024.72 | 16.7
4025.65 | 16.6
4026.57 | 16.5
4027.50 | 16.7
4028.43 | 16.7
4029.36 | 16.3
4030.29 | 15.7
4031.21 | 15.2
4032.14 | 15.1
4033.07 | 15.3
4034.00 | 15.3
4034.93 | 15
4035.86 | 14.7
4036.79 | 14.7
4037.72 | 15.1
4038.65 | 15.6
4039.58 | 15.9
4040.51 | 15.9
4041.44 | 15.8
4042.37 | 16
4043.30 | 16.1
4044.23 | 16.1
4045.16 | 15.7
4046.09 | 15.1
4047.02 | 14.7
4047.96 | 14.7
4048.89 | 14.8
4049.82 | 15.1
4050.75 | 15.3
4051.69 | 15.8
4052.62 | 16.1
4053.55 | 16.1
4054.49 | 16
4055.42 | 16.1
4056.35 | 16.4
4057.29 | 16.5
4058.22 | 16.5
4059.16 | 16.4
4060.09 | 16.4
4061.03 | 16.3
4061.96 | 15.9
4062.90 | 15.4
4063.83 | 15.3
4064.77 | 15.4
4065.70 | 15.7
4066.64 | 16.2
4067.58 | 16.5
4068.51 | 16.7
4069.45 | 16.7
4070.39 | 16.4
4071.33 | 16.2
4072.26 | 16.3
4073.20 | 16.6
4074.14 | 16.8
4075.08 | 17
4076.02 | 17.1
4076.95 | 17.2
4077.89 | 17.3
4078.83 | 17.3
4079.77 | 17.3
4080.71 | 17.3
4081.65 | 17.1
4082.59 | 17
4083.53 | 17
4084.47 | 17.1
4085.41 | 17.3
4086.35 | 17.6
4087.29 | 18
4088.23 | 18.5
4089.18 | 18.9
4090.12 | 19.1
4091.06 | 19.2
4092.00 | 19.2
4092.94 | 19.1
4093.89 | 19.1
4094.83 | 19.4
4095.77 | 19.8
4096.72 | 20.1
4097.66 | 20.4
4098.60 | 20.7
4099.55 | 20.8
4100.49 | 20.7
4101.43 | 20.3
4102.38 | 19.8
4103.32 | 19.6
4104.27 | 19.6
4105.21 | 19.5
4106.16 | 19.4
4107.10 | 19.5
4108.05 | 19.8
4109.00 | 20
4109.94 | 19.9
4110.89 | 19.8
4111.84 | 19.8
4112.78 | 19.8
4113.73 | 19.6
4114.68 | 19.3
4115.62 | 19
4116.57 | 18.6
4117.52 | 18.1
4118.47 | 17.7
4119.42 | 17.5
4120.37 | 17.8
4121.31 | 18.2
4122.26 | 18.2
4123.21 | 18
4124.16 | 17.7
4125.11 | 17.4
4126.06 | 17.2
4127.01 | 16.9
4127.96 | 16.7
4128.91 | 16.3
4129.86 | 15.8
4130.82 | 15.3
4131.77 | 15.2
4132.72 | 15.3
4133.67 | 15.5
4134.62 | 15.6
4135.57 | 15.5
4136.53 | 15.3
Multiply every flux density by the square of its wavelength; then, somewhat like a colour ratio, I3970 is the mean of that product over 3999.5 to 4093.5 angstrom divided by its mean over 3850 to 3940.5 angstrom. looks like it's 0.91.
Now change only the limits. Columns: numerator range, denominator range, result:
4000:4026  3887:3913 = 0.91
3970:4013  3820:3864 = 0.92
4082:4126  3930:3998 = 1.09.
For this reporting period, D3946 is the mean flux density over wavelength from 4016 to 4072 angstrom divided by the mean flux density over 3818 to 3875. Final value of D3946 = 0.77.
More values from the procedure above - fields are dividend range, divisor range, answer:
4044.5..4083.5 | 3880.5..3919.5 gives 0.86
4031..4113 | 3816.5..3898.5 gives 0.84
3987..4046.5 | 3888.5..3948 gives 0.88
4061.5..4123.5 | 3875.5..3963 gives 0.97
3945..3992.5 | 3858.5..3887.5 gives 0.90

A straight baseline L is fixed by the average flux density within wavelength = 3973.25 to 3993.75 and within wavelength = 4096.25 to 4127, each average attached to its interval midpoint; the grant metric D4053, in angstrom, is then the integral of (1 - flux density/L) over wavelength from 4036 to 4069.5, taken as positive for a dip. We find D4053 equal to 5.1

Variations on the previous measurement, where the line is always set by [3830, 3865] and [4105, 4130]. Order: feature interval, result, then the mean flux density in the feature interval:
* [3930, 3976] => 1.8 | 19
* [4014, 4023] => 1.4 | 16.4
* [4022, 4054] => 5.7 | 15.7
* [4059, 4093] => 3.2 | 17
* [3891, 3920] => 2.7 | 18.4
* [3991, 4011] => 3.1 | 16.4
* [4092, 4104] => -0.9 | 19.9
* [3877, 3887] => 0.1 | 20.2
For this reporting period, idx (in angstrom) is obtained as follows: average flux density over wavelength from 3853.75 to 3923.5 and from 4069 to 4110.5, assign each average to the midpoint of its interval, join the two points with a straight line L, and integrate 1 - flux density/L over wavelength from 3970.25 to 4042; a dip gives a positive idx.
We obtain 8.1 angstrom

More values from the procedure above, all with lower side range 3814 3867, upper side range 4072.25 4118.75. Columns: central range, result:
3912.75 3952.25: 3.40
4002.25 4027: 4.05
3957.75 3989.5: 0.97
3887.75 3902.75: 0.55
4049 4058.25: 1.51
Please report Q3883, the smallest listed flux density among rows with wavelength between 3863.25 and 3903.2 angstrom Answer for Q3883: 18.4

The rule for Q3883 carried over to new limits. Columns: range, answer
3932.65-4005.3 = 15.5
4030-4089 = 14.7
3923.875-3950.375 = 17.8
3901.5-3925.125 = 17.2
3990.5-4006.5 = 15.1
